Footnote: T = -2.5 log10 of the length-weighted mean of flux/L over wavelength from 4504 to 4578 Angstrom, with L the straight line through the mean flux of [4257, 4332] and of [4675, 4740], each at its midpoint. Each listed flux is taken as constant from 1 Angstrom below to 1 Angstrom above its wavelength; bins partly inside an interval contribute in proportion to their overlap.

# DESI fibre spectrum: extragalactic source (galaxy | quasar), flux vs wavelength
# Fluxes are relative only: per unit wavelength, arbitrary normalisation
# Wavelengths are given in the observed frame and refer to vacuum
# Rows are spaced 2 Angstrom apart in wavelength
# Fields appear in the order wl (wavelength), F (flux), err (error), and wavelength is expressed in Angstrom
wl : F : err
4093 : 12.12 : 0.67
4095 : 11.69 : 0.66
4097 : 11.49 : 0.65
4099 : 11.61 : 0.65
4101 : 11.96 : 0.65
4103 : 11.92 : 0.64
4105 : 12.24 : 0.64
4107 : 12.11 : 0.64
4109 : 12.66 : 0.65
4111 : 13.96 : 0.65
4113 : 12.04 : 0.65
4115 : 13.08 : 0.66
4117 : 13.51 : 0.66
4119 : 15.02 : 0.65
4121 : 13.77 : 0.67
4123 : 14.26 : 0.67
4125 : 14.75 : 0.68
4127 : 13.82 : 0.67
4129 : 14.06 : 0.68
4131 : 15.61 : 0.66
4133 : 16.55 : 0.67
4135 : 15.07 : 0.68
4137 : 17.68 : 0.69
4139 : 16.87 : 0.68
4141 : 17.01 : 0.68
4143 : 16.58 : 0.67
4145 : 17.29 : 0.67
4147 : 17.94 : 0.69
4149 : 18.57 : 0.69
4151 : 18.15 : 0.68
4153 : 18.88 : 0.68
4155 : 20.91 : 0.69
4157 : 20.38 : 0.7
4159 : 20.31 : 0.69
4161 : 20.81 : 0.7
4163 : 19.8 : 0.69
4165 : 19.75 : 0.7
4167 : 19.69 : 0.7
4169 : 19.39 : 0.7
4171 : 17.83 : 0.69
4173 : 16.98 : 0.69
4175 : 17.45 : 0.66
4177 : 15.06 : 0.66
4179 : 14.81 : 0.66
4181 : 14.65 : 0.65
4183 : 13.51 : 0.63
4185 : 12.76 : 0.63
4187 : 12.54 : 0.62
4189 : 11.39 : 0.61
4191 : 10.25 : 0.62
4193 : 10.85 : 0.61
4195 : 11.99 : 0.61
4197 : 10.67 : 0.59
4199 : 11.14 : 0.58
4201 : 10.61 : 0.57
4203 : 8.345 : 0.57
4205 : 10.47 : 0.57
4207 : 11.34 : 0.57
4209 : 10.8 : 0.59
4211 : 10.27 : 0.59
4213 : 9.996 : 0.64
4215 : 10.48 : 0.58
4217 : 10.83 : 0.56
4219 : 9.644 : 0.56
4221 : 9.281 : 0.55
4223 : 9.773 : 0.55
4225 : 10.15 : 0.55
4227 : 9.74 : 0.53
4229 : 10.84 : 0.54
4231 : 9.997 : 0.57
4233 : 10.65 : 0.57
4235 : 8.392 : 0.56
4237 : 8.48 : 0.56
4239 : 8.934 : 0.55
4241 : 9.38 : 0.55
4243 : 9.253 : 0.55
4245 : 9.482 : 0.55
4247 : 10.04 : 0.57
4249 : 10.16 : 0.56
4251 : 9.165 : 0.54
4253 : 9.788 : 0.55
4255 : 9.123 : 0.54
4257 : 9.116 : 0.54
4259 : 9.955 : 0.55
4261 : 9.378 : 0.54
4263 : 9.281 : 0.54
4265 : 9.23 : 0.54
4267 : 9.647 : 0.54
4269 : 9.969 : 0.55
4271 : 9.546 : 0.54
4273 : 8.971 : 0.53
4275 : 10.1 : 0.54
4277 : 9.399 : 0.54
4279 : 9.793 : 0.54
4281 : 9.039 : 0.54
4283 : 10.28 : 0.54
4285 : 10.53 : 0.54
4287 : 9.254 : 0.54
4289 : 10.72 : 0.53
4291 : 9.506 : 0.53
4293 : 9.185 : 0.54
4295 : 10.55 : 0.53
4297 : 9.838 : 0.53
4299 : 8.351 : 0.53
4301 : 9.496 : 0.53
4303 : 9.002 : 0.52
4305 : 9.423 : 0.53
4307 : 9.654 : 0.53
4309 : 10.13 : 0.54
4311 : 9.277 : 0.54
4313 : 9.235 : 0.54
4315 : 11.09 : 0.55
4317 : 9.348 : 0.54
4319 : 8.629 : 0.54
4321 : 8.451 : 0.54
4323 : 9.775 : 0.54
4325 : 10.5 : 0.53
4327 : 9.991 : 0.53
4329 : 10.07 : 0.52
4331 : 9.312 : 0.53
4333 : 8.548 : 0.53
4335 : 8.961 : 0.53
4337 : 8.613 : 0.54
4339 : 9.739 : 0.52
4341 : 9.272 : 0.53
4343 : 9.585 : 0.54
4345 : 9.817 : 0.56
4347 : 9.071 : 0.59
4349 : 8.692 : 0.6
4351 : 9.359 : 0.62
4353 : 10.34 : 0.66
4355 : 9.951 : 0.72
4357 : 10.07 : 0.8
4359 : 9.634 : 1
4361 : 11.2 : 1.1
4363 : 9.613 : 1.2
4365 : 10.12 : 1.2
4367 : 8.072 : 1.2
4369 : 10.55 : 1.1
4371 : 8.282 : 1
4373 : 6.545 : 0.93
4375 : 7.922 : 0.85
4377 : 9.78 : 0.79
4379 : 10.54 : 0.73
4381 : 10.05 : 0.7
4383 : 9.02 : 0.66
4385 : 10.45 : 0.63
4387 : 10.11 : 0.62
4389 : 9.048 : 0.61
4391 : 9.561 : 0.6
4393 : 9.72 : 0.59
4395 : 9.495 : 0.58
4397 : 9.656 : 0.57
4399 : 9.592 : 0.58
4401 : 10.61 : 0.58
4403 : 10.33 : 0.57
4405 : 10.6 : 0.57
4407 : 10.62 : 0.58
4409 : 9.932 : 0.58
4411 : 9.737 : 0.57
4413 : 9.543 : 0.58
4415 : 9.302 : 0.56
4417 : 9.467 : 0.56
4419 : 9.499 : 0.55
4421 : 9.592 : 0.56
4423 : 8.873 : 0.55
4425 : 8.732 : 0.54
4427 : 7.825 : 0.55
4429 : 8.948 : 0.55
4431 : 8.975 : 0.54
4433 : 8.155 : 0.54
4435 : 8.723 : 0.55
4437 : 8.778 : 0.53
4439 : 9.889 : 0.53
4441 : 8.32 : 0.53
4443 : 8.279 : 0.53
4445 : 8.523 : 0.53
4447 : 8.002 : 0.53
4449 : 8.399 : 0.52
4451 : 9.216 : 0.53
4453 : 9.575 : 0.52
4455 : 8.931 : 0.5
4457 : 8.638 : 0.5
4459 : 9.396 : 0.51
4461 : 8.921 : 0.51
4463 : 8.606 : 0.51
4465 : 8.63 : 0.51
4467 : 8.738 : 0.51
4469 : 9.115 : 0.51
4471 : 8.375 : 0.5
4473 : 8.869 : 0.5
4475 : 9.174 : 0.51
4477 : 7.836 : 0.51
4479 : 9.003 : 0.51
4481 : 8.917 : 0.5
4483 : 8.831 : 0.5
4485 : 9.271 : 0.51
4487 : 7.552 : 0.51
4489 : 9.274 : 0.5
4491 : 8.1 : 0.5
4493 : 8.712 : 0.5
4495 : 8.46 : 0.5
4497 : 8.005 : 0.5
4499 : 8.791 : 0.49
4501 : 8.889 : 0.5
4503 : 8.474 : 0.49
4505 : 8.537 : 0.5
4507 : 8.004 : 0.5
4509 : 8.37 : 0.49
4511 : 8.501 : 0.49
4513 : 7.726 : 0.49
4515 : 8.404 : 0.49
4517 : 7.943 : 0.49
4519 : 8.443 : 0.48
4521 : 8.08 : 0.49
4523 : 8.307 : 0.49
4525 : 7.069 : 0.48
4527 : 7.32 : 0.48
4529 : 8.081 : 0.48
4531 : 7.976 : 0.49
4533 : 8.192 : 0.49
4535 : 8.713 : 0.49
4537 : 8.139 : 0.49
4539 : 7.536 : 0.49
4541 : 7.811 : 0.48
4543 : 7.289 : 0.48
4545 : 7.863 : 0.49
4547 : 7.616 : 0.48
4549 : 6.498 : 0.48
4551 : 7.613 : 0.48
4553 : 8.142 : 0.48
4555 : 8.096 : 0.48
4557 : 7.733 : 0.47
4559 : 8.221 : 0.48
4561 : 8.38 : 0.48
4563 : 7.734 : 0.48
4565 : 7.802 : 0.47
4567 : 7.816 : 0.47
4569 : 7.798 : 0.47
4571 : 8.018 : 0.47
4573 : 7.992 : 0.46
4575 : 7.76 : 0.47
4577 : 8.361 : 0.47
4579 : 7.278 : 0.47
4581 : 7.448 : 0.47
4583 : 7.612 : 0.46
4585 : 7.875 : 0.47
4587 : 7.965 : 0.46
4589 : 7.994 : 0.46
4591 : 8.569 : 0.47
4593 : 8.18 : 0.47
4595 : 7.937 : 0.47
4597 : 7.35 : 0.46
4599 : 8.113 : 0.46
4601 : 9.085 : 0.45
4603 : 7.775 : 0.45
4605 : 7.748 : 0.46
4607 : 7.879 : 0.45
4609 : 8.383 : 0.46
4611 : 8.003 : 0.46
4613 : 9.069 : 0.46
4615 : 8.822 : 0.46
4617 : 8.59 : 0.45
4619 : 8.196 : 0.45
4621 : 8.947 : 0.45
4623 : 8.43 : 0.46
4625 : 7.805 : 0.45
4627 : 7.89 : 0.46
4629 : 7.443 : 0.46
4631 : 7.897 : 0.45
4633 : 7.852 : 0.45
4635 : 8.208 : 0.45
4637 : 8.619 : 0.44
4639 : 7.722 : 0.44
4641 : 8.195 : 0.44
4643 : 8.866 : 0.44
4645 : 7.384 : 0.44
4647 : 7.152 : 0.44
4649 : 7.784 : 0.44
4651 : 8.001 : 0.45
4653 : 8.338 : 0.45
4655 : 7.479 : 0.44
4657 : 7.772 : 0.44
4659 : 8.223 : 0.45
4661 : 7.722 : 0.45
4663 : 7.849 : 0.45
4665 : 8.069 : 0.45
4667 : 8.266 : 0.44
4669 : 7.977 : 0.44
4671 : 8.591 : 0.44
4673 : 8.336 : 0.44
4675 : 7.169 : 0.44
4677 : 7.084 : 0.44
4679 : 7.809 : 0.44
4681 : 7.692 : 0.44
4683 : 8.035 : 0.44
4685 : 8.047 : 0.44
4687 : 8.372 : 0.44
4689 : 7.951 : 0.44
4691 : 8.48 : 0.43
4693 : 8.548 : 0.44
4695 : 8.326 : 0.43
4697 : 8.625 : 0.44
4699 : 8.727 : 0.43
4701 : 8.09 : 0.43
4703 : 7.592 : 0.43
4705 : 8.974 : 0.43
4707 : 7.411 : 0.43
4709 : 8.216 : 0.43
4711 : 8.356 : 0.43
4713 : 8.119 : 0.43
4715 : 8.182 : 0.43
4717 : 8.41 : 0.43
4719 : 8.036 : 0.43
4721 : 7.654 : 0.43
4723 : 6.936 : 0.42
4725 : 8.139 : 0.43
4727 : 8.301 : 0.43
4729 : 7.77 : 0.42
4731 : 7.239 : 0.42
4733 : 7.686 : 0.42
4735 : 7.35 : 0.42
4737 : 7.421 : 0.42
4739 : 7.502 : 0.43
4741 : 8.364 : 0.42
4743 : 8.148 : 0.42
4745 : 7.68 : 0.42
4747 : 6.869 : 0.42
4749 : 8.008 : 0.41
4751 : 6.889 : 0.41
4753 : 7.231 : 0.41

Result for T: 0.09 mag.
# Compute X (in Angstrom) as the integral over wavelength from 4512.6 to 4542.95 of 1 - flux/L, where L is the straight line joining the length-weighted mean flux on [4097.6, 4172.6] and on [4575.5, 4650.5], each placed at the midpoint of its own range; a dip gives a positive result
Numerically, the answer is 4.9 Angstrom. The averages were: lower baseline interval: 16.1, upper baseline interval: 8.06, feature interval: 7.97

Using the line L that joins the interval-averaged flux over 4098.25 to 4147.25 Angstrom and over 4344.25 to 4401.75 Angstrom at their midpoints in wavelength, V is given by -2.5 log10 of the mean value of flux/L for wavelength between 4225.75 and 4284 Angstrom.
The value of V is 0.23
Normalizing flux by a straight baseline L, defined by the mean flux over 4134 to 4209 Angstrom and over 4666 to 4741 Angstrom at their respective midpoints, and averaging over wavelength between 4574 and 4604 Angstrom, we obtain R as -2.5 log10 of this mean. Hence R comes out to 0.21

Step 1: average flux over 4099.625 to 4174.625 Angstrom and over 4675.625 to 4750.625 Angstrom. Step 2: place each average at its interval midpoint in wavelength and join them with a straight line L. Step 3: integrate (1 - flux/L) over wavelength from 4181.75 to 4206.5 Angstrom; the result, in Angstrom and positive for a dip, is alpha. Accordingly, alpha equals 6.7 Angstrom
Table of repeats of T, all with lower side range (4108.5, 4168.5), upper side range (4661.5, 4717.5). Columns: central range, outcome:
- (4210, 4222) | 0.465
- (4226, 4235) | 0.448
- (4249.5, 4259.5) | 0.494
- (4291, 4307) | 0.444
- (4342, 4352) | 0.399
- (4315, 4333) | 0.400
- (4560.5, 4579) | 0.251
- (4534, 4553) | 0.325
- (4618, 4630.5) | 0.128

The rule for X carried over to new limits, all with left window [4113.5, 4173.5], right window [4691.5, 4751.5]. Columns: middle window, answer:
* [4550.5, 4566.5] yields 3.9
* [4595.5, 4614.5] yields 3.1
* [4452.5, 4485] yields 8.4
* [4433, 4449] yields 4.9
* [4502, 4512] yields 2.6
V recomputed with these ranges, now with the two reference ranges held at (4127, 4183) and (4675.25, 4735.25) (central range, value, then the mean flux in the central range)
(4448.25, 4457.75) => 0.35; 8.97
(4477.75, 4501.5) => 0.33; 8.64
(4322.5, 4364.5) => 0.43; 9.63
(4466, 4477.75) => 0.35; 8.7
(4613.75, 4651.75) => 0.15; 8.1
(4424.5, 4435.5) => 0.44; 8.54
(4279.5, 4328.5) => 0.48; 9.64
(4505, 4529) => 0.37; 8.04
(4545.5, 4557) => 0.37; 7.62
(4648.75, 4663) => 0.12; 7.91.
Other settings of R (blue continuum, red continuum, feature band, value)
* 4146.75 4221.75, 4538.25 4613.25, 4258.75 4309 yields 0.307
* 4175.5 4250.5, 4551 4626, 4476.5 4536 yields 0.043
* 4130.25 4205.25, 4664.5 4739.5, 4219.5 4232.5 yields 0.439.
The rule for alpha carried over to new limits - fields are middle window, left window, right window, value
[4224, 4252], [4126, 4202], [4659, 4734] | 9.91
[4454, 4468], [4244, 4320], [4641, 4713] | 0.09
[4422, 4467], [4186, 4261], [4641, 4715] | 1.72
